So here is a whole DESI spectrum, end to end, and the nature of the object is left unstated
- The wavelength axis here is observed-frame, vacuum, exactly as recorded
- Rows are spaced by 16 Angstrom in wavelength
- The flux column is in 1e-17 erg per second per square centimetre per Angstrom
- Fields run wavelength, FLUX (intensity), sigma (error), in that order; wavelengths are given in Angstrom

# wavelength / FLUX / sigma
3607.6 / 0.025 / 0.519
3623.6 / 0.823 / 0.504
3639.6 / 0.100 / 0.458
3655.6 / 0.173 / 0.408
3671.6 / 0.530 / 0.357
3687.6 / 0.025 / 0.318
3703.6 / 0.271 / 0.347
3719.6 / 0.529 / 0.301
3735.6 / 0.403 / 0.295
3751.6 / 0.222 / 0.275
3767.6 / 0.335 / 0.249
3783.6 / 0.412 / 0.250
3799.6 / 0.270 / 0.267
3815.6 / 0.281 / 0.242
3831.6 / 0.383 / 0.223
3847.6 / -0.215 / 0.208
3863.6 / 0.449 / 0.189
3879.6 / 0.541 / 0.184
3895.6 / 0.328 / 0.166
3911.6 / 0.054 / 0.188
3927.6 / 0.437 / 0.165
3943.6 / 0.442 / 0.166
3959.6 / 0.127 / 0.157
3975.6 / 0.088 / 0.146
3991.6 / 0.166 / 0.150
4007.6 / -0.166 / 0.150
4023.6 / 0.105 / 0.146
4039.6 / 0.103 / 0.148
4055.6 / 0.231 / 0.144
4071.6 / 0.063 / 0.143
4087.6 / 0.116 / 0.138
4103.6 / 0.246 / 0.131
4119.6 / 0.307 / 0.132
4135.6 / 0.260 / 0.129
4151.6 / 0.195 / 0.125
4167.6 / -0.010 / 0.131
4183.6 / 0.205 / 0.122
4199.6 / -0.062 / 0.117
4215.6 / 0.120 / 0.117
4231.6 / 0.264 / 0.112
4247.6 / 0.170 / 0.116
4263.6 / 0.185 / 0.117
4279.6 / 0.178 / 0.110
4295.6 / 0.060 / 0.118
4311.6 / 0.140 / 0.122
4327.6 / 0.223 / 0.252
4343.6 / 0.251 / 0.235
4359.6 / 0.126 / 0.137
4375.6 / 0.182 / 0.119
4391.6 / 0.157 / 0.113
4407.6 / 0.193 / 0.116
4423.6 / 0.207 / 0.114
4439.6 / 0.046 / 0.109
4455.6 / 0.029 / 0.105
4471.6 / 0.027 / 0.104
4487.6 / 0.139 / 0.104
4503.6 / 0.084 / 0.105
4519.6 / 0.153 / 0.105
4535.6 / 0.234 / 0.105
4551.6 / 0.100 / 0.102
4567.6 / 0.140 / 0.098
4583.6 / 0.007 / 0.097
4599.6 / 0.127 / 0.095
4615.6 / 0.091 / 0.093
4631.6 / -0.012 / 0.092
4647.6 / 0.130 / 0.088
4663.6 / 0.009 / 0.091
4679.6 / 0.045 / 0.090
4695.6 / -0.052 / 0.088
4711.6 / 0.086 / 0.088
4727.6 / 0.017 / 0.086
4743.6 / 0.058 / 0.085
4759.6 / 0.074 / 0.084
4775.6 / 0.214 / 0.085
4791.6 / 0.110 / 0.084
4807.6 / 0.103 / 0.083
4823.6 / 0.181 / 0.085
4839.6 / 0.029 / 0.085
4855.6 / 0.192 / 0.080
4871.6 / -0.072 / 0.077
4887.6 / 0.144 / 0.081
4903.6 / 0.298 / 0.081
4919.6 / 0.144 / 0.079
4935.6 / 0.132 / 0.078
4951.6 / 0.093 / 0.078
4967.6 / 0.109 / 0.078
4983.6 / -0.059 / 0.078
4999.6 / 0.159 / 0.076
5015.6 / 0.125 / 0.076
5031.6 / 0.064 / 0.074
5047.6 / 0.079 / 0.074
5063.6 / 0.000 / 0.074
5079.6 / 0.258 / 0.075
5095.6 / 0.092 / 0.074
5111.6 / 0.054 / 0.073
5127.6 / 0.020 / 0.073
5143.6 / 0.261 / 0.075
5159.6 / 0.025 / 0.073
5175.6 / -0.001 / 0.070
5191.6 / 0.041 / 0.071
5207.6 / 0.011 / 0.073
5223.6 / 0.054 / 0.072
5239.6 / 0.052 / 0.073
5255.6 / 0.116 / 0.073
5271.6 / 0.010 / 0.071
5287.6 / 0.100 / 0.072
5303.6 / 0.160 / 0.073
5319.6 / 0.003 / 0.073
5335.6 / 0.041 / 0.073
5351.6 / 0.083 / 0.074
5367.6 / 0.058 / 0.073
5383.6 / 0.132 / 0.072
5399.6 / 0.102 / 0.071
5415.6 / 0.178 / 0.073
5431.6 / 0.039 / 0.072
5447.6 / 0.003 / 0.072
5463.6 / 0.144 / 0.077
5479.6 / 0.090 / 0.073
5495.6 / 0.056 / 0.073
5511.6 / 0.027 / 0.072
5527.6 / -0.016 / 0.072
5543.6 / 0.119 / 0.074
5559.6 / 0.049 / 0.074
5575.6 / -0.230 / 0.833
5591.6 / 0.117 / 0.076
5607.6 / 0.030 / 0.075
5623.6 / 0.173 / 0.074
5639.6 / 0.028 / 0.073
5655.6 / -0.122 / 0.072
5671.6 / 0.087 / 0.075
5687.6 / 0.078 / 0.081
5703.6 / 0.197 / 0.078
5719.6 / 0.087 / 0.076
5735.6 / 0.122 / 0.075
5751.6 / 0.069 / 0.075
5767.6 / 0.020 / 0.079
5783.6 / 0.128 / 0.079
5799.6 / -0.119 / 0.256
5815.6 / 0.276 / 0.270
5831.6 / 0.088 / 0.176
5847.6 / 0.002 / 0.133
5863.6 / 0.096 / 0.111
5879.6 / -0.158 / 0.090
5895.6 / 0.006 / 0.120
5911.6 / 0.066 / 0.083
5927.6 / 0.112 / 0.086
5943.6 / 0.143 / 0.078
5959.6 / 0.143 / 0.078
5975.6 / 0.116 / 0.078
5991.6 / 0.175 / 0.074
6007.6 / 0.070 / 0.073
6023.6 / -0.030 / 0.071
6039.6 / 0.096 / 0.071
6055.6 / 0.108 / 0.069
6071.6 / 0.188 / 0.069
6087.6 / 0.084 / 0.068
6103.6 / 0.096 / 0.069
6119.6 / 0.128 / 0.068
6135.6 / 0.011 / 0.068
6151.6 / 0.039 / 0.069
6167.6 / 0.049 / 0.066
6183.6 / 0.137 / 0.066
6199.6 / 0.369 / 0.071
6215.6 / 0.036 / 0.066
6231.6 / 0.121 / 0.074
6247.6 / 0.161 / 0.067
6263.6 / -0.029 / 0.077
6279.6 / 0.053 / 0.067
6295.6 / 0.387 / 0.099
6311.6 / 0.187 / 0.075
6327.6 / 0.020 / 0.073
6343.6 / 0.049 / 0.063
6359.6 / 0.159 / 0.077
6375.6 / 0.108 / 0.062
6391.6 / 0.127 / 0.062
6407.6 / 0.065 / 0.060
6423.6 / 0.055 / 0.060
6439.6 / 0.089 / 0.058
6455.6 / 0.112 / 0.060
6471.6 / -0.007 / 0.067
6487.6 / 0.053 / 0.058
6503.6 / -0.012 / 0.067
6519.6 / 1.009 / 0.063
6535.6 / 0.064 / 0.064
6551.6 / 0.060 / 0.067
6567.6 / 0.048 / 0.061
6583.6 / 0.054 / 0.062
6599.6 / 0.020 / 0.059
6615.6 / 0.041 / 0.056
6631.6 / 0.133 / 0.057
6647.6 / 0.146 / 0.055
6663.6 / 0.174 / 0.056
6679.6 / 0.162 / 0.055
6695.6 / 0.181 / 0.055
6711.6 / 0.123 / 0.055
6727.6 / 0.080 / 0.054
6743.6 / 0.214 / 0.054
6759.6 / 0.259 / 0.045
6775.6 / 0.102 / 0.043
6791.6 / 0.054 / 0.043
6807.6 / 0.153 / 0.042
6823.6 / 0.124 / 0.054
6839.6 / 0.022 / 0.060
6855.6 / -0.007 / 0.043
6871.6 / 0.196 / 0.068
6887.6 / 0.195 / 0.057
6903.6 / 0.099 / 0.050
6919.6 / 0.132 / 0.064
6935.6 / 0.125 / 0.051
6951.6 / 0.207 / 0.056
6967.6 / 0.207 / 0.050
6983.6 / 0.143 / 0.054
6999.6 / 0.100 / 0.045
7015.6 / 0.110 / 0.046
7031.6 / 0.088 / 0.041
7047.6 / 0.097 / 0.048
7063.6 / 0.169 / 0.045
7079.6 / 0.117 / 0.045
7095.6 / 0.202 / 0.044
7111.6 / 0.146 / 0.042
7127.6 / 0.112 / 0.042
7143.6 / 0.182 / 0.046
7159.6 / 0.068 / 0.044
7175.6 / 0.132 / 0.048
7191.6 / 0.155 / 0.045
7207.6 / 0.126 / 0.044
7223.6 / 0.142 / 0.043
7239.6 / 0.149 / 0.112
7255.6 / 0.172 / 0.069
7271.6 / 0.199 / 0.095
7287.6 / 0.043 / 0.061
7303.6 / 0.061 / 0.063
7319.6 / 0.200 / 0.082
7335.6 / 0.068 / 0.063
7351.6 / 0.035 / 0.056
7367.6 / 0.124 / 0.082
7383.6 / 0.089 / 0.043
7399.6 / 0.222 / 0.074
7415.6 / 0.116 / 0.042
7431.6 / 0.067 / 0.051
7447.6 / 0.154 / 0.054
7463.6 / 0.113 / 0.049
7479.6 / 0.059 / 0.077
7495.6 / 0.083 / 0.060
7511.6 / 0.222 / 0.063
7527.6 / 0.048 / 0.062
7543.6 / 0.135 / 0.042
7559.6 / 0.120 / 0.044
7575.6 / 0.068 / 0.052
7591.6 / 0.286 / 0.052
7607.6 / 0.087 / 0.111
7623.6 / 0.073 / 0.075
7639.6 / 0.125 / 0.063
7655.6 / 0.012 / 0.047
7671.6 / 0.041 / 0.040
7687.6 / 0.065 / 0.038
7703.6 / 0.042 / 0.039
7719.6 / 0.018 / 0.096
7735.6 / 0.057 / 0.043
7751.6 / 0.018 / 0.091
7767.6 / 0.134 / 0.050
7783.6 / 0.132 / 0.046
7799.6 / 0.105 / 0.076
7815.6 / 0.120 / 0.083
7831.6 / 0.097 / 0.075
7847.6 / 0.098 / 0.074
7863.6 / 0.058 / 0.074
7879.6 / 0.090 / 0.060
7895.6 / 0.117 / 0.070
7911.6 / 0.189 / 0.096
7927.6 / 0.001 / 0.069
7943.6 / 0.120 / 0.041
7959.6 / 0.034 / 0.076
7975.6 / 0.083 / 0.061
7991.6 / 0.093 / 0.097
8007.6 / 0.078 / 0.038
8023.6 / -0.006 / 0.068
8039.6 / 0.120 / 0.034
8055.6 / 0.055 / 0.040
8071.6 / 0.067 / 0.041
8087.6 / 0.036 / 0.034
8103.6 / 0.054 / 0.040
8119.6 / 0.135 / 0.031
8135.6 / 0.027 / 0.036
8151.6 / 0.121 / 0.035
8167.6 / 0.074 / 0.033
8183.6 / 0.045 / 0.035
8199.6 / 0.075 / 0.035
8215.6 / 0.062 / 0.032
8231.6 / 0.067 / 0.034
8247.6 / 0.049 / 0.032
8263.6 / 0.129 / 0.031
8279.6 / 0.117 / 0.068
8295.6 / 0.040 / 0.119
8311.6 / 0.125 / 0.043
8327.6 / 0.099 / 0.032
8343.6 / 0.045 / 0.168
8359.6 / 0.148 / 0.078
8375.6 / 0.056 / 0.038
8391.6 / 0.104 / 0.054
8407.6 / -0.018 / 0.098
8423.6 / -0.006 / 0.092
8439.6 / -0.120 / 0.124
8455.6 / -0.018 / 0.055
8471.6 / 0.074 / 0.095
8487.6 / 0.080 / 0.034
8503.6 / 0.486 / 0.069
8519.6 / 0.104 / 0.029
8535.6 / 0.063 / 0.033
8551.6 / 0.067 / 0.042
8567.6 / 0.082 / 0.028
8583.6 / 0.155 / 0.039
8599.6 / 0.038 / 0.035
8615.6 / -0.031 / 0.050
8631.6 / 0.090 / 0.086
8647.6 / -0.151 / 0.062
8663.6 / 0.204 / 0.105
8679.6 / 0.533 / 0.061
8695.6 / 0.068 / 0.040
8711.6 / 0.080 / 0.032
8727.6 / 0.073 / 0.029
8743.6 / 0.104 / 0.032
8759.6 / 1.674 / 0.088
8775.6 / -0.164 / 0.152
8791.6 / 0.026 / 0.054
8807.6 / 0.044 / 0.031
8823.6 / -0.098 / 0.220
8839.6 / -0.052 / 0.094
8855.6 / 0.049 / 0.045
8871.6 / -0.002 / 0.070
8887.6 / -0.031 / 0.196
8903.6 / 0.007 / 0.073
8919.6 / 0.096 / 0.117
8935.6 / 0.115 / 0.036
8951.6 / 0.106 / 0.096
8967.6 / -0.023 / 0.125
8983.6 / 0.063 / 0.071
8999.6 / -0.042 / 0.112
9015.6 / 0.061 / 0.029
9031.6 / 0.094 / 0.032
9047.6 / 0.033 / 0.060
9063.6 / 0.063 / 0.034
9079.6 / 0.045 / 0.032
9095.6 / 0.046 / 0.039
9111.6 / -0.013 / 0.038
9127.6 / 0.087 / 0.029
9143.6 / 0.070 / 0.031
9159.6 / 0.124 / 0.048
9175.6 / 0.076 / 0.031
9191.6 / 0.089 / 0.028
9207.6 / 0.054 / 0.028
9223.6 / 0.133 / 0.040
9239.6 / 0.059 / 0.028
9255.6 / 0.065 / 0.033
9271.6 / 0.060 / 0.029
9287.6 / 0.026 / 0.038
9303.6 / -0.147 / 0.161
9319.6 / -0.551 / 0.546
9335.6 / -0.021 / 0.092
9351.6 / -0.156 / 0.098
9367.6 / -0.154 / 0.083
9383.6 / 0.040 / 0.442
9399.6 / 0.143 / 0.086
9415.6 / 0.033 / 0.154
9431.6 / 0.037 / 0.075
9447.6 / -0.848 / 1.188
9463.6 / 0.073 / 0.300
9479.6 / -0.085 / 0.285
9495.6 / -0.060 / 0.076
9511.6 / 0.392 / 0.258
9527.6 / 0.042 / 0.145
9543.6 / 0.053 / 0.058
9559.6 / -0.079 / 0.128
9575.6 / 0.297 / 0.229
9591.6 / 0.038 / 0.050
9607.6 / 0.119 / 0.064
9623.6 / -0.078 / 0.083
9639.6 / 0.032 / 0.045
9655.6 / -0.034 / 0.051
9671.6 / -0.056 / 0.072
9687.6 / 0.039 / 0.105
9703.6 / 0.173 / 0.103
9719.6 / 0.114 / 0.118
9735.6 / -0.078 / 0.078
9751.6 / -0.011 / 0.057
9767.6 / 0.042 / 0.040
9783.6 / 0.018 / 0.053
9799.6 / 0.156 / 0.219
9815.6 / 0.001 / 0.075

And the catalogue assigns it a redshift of 0.749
